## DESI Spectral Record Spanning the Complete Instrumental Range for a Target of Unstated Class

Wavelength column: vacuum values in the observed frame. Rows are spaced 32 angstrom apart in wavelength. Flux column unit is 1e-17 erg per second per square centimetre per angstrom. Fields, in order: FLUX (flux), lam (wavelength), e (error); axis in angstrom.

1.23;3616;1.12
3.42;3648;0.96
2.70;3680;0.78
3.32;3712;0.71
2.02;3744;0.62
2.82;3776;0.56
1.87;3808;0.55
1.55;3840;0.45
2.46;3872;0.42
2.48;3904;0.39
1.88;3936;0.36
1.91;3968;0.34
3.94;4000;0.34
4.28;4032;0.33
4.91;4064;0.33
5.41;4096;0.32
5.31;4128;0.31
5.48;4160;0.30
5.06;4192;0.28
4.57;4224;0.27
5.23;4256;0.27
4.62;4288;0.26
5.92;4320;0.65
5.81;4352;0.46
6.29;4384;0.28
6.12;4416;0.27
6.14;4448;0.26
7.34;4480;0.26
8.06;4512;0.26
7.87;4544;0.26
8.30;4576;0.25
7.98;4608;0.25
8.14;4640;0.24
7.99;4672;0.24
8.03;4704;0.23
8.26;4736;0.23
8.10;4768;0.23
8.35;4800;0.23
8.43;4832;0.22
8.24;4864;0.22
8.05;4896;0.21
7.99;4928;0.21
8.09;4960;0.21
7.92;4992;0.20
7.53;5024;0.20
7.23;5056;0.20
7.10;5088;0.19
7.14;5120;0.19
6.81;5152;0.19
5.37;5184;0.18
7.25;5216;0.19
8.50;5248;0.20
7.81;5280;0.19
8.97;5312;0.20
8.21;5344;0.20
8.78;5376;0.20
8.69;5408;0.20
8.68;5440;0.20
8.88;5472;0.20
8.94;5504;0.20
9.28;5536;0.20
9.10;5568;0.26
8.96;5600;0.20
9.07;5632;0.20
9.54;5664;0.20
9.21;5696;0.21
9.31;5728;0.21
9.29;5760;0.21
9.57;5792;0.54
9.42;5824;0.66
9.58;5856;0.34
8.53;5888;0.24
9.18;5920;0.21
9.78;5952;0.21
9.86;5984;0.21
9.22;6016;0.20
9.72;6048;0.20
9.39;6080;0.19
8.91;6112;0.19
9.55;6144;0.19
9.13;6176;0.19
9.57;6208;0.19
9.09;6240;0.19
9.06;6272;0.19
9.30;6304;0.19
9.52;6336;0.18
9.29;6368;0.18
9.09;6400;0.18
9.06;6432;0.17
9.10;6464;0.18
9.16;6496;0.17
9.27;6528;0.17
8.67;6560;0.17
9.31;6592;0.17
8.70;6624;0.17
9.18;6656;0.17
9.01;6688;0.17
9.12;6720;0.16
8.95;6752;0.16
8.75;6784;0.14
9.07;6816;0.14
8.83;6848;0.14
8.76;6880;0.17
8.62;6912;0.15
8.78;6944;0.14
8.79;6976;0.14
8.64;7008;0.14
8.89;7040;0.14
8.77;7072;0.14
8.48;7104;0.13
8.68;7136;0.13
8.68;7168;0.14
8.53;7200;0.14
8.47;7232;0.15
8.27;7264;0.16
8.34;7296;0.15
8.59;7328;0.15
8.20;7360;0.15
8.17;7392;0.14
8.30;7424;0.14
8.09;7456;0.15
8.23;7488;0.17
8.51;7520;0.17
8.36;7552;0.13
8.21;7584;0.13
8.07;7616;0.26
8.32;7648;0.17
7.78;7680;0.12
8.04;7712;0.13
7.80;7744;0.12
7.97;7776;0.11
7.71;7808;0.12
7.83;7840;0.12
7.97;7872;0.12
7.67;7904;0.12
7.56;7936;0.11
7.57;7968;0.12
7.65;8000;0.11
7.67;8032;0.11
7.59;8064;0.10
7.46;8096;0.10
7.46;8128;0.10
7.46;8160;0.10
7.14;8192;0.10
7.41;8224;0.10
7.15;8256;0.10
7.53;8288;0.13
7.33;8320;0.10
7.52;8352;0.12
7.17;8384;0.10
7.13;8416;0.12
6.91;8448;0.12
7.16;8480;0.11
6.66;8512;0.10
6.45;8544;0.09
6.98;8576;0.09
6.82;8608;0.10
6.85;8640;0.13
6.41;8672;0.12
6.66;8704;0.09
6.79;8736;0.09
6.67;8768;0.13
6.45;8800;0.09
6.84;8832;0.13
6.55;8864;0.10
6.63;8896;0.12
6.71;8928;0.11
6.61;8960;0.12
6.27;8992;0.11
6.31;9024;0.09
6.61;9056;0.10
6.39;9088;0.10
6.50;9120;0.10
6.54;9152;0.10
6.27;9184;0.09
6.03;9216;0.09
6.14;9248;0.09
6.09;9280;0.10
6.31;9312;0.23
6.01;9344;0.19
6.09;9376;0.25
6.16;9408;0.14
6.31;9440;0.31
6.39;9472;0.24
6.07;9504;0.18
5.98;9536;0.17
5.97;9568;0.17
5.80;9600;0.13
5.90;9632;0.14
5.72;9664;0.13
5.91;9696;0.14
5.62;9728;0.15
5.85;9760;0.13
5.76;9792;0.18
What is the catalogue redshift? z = 0.00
